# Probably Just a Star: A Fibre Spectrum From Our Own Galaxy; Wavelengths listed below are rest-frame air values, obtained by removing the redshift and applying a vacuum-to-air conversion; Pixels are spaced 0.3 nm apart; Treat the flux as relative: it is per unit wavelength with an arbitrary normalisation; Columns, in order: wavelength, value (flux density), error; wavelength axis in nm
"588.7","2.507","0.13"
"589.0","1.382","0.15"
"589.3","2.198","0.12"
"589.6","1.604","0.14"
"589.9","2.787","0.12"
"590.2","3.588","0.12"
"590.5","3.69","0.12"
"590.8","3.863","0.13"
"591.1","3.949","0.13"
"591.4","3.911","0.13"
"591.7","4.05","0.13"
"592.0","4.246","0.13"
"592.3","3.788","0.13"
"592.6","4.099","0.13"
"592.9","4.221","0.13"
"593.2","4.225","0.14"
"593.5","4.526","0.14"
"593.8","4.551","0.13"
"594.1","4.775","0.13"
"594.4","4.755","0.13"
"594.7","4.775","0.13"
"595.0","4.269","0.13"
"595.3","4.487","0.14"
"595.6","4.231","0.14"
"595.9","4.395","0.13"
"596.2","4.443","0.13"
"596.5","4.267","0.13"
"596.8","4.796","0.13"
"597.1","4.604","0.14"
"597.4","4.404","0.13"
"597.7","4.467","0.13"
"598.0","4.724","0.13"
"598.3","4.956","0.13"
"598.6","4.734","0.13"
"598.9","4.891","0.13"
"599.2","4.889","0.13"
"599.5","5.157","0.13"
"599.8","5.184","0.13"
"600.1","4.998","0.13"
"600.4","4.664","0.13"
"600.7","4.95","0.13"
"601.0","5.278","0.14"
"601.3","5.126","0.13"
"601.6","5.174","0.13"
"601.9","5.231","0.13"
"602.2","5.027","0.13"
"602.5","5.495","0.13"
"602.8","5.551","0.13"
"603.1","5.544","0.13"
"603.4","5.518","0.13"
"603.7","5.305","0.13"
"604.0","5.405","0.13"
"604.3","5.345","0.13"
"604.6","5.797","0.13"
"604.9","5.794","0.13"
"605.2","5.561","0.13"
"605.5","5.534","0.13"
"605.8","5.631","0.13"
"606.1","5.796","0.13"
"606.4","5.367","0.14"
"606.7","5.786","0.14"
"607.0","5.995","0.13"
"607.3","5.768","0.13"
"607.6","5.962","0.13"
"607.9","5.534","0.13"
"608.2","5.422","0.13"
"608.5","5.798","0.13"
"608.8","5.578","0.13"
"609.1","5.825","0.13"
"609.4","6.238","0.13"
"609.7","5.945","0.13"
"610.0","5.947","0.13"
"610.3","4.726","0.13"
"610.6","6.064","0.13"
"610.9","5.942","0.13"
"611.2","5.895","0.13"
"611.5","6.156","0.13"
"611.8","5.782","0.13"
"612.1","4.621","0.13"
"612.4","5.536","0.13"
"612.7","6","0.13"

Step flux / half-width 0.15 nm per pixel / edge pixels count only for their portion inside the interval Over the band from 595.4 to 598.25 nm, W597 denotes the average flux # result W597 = 4.5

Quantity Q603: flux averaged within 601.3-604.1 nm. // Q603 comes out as 5.35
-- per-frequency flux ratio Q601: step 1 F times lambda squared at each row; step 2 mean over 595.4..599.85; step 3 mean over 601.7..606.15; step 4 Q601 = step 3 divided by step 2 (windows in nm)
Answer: 1.2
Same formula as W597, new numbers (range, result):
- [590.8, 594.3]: 4.21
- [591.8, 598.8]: 4.47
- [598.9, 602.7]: 5.1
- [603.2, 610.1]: 5.69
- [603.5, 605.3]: 5.53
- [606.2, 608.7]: 5.7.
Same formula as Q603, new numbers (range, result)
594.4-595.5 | 4.53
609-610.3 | 5.85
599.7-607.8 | 5.44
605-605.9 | 5.58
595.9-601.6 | 4.81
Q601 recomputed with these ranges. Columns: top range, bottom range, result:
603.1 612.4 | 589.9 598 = 1.39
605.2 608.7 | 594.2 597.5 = 1.31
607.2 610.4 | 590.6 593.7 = 1.48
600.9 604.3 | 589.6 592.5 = 1.52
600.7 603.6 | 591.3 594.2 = 1.29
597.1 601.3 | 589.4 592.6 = 1.41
